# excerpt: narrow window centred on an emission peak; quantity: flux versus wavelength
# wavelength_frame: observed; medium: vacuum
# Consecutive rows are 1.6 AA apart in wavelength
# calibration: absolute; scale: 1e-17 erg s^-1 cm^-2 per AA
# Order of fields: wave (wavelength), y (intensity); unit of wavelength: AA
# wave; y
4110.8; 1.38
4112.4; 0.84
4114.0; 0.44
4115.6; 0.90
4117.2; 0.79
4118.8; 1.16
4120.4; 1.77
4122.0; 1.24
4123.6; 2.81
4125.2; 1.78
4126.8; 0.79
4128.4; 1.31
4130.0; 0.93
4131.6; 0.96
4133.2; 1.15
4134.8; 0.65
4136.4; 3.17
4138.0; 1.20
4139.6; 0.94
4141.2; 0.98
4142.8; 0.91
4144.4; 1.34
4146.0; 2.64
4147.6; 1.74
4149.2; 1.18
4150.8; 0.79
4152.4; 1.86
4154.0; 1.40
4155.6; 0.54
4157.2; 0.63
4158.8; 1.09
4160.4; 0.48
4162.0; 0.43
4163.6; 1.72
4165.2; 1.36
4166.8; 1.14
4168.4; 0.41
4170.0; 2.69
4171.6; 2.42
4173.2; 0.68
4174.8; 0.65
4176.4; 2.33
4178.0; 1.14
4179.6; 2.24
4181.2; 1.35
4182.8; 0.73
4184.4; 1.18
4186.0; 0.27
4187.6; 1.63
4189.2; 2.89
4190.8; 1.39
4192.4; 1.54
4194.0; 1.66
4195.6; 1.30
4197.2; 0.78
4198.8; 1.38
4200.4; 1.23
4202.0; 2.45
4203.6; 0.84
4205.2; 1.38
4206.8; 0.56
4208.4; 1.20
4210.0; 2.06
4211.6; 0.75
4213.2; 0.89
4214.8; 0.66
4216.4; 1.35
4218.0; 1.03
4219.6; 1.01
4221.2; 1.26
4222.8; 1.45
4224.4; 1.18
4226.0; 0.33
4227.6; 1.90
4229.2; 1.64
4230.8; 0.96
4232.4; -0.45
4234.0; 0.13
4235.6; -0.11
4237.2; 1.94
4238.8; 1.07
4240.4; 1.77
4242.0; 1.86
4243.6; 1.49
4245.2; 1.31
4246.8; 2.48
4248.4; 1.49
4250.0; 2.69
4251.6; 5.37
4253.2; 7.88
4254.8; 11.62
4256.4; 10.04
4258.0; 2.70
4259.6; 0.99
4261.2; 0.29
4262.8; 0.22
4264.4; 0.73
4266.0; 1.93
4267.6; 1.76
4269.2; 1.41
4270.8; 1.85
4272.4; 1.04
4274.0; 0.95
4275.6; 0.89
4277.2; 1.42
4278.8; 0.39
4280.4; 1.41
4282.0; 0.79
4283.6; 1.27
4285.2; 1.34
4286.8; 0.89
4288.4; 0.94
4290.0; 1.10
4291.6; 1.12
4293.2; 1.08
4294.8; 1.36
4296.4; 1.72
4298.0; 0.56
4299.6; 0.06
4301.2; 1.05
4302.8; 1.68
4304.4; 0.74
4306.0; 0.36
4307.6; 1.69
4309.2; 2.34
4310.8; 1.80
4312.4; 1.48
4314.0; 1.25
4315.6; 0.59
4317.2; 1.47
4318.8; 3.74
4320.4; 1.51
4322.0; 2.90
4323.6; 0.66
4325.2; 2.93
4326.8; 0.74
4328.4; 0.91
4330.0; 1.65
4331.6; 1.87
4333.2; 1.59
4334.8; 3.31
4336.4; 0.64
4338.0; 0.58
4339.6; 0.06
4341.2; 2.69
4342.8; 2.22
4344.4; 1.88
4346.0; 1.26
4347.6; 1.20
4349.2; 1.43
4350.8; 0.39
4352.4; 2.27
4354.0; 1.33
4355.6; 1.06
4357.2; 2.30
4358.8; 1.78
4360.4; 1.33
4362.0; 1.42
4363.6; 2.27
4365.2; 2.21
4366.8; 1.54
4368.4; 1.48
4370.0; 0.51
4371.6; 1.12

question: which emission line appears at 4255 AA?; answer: [O II] 3727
